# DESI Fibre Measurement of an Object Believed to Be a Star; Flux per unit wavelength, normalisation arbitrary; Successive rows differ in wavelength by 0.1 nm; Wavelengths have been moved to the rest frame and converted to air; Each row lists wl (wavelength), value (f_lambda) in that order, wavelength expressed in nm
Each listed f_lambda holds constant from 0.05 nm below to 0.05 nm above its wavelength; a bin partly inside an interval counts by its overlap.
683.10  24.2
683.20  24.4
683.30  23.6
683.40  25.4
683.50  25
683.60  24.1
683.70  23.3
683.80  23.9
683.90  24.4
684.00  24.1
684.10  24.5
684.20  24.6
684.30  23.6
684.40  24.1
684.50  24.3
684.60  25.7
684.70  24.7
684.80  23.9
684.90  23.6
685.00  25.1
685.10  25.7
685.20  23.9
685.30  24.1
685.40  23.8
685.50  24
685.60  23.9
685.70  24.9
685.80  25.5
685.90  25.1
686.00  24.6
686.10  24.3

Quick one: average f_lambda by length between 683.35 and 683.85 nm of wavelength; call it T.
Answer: 24.3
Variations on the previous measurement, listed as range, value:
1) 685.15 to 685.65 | 23.9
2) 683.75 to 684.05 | 24.1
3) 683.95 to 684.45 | 24.2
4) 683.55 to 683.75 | 23.7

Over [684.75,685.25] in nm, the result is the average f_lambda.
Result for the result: 24.4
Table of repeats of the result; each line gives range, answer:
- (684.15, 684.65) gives 24.5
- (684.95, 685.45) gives 24.5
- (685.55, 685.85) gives 24.8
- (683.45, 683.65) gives 24.6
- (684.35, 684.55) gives 24.2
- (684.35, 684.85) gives 24.5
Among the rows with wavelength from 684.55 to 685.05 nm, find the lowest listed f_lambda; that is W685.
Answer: 23.6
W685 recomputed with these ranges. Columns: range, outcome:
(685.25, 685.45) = 23.8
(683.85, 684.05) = 24.1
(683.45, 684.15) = 23.3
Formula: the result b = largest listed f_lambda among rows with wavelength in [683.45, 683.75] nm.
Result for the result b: 25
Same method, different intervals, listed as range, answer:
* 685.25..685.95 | 25.5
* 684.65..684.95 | 24.7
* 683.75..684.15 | 24.5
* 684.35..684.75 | 25.7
